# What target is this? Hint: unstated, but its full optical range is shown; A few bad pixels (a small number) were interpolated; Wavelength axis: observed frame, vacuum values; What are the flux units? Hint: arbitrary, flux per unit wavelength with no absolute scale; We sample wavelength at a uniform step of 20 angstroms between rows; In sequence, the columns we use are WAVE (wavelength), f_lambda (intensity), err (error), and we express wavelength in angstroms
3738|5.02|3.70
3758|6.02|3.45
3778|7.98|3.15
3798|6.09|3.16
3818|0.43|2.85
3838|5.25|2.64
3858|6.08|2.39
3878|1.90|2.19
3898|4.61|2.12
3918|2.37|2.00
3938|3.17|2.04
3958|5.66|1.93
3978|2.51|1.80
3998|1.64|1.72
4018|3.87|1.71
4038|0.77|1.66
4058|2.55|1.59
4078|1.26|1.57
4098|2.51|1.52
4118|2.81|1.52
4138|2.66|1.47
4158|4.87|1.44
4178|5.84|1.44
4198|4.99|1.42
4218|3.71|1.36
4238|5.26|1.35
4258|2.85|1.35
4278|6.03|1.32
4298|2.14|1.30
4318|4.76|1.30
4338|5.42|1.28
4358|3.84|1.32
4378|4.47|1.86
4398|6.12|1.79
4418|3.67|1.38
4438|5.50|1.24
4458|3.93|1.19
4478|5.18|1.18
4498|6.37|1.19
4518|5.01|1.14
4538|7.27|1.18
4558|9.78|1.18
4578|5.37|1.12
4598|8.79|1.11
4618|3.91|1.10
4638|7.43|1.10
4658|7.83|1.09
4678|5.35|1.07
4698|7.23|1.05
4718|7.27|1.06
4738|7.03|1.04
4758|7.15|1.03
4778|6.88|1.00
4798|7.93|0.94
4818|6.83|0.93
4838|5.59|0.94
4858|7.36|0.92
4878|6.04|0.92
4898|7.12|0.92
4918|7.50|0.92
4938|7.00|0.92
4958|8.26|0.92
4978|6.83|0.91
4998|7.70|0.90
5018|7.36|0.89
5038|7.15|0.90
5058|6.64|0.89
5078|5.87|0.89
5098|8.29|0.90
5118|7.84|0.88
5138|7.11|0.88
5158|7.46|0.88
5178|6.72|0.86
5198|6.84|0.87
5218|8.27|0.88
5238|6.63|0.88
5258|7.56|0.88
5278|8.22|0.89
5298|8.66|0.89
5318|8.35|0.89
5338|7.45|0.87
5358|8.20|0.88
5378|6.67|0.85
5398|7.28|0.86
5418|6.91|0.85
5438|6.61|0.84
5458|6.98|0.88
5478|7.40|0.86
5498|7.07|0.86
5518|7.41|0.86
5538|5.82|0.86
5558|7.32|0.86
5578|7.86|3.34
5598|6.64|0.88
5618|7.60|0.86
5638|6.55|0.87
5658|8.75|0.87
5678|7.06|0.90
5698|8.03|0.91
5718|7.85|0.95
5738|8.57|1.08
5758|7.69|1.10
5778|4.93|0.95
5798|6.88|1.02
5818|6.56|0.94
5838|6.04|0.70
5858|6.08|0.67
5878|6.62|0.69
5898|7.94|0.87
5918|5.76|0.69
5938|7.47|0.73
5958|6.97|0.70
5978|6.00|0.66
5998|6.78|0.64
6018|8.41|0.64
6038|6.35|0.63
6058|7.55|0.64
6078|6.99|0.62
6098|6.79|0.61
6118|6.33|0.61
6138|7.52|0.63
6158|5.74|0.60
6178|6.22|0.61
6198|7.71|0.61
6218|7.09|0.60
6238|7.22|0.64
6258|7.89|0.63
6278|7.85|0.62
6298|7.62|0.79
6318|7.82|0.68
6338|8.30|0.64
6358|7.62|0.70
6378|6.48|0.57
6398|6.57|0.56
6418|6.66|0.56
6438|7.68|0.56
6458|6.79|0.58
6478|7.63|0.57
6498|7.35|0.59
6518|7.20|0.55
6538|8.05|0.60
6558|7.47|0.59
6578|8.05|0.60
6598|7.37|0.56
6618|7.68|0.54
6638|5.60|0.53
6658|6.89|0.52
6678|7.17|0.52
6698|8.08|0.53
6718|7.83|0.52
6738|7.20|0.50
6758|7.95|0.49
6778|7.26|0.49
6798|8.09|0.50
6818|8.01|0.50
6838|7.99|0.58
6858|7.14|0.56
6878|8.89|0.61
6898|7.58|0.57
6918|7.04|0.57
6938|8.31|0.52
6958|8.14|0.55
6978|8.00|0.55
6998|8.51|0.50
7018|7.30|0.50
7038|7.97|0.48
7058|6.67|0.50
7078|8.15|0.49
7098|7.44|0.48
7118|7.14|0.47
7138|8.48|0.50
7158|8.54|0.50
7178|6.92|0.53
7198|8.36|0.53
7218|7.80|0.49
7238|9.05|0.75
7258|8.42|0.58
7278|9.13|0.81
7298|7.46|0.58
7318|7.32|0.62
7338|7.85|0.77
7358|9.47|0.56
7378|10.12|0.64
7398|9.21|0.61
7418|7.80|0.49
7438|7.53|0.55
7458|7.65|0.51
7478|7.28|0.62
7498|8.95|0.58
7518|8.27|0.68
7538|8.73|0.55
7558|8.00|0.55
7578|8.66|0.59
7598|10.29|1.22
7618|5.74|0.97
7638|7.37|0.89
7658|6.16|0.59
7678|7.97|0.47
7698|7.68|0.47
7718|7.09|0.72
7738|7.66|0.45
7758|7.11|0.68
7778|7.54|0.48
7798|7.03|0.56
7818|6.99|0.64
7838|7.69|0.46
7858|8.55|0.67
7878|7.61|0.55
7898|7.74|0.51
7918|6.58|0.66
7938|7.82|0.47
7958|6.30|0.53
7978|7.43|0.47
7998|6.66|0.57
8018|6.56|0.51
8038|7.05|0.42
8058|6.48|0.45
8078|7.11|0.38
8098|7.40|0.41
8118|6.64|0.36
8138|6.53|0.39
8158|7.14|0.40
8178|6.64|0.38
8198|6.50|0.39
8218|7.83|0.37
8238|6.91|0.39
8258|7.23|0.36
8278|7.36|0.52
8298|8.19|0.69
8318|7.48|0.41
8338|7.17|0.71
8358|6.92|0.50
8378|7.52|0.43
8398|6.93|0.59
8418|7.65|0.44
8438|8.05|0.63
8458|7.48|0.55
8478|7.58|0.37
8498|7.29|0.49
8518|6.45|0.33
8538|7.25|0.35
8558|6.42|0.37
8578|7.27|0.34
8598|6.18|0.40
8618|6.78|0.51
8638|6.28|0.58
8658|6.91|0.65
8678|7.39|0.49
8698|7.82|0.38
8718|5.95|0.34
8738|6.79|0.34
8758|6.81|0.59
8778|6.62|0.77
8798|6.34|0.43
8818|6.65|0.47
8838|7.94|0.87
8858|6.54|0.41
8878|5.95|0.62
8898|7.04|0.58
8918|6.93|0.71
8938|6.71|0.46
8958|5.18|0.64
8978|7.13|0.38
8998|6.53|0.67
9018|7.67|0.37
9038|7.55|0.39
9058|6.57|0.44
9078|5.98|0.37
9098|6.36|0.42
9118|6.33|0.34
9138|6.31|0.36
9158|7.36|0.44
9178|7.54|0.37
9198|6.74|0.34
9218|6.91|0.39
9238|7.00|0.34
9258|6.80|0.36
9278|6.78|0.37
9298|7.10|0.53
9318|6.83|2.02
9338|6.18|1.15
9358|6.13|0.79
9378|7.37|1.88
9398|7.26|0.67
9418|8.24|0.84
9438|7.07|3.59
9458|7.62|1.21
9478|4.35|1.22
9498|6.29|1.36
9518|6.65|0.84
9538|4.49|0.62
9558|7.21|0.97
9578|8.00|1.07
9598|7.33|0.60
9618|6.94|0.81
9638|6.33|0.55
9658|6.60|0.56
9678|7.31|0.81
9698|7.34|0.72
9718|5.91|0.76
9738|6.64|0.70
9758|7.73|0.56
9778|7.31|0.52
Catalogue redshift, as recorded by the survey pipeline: 0.123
